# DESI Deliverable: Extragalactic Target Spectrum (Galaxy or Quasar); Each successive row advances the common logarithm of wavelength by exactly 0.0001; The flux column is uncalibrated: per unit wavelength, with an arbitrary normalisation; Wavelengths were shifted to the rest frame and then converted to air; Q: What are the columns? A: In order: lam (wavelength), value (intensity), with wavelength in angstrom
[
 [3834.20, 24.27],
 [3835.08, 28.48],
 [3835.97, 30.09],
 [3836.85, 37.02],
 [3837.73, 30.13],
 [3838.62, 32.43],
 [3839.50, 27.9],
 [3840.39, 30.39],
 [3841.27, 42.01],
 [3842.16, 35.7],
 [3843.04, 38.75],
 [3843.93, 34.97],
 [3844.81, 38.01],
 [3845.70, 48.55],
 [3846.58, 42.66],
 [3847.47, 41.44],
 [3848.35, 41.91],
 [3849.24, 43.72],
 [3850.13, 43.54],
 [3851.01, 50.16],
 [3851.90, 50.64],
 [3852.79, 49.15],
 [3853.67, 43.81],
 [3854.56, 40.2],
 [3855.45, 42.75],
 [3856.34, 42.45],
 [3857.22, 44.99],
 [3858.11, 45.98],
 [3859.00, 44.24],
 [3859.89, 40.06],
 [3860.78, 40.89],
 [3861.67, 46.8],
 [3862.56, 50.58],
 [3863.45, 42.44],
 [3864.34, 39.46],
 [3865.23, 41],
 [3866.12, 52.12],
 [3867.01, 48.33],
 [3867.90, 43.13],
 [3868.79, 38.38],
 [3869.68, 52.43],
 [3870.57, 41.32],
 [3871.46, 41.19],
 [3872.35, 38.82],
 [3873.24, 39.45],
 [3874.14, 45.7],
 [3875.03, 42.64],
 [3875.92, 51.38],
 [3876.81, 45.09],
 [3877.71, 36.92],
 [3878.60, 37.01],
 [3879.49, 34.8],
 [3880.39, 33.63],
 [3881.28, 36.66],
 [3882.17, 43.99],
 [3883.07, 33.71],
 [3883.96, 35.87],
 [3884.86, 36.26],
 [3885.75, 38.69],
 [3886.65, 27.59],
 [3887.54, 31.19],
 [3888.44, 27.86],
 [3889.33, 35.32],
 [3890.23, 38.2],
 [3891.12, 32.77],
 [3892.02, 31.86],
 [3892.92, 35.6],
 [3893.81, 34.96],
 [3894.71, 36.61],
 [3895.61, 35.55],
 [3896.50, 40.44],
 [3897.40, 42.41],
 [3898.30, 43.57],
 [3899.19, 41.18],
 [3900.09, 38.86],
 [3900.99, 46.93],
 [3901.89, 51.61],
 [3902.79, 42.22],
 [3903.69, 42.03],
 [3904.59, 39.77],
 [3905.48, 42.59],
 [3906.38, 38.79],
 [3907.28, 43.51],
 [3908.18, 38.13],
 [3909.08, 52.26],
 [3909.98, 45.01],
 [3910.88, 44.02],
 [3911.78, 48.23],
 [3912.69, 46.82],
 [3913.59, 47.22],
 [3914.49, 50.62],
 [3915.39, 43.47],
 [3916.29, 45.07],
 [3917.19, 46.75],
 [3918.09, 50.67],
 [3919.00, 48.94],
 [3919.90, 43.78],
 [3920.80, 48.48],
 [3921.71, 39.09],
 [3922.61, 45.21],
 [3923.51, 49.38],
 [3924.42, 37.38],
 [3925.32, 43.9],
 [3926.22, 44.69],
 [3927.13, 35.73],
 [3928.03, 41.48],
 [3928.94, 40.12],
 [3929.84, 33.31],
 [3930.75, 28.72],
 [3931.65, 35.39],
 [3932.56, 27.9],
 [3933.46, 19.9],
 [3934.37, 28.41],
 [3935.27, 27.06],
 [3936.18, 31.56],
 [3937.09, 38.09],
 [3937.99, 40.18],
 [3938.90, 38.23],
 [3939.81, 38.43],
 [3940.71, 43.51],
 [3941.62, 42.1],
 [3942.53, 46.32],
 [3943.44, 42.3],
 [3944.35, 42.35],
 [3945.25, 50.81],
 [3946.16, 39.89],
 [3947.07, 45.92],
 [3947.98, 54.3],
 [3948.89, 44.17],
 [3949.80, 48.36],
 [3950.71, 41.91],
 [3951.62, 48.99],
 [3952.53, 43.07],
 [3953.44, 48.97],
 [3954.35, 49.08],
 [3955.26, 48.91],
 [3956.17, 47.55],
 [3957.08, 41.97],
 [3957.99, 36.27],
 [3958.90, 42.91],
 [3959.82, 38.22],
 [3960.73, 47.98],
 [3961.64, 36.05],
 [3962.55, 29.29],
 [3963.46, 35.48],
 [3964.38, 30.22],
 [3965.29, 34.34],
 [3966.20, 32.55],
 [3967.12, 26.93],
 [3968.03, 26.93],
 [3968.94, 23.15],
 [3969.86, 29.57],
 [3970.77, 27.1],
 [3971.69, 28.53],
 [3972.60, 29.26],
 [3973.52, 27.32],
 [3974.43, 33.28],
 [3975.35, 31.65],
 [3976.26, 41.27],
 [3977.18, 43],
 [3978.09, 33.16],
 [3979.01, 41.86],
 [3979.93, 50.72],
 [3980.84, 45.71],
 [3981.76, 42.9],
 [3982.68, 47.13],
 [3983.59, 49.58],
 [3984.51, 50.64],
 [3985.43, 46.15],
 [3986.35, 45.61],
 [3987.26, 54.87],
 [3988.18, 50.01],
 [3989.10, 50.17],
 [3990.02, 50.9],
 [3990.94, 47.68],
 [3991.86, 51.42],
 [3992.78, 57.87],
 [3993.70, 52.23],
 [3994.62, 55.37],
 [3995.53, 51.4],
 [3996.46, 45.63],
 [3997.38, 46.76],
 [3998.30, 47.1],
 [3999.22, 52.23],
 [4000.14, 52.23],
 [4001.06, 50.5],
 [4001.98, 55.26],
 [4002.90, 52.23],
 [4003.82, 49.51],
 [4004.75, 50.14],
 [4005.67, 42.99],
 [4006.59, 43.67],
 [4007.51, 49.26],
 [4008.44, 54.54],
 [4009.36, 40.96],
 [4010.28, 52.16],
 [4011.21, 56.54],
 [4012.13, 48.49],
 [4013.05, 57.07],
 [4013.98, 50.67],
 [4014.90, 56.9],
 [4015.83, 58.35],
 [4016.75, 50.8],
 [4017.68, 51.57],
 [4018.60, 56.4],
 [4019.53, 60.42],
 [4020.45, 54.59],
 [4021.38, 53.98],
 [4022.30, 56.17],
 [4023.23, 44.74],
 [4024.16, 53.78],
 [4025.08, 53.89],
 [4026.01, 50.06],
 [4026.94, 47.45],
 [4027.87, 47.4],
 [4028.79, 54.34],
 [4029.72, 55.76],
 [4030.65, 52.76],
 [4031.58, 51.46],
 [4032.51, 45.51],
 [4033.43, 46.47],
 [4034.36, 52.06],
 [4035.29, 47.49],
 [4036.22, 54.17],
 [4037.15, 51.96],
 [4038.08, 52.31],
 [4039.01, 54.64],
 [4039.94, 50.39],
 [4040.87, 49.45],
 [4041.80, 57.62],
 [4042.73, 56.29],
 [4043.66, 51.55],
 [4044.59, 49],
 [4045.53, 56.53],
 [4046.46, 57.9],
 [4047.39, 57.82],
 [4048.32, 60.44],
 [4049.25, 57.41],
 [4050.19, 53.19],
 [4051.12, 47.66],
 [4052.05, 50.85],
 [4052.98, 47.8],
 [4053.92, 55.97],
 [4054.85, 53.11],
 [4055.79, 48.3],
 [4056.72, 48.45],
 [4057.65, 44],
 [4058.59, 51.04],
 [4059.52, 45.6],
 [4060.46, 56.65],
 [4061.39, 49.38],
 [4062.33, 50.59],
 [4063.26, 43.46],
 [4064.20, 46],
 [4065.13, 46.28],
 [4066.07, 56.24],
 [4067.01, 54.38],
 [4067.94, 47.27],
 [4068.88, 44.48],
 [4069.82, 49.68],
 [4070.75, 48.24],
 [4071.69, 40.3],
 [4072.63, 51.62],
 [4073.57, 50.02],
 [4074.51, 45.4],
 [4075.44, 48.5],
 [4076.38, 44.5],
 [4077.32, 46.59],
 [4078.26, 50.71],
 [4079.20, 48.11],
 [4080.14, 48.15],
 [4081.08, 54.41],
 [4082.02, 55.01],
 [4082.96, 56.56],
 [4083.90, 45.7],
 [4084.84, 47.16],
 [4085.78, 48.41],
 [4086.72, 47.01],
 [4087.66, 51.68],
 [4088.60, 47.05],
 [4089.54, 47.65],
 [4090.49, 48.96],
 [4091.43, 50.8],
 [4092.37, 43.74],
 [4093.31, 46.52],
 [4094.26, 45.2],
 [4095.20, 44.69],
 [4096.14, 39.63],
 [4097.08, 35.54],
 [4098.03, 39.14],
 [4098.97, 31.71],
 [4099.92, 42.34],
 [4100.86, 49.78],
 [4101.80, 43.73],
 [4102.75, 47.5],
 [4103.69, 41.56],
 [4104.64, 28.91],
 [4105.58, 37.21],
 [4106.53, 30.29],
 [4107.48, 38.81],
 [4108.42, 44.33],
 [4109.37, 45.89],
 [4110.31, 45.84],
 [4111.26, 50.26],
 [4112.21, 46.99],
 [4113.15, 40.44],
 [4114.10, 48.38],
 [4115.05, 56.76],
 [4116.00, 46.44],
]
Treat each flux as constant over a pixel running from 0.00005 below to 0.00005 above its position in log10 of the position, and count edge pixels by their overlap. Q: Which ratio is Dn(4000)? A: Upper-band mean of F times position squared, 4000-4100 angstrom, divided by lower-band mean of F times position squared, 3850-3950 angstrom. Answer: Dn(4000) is 1.3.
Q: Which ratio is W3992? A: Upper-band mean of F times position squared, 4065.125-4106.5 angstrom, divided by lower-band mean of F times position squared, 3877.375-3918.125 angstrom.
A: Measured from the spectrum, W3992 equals 1.26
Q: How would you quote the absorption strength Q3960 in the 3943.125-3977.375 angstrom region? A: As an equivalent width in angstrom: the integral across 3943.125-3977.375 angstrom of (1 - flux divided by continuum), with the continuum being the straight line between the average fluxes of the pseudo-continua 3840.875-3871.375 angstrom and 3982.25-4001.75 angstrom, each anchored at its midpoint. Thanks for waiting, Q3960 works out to 7.1 angstrom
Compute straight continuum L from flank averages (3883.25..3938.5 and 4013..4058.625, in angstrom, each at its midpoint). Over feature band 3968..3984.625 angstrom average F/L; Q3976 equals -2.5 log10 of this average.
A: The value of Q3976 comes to 0.25 mag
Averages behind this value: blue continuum 39.6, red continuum 52.5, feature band 37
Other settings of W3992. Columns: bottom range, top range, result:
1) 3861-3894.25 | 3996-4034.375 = 1.39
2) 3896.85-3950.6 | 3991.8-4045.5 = 1.29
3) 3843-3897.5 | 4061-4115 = 1.26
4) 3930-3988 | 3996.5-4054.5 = 1.37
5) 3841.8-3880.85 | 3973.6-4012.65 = 1.19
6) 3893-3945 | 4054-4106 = 1.24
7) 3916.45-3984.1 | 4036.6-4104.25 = 1.32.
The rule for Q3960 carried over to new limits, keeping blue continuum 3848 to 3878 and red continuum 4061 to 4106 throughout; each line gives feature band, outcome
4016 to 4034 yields -2.5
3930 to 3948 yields 2.9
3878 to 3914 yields 4.2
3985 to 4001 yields -1.7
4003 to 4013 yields -0.8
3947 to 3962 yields 0.0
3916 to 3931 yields 0.7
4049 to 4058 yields -0.9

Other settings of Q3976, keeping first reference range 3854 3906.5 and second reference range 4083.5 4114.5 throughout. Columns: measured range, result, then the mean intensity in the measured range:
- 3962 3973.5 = 0.38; 29.4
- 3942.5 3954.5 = -0.11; 46.1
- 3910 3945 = 0.01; 40.8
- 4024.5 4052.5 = -0.22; 52.5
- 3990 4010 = -0.18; 50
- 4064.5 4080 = -0.12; 48.2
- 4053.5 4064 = -0.15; 49.6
